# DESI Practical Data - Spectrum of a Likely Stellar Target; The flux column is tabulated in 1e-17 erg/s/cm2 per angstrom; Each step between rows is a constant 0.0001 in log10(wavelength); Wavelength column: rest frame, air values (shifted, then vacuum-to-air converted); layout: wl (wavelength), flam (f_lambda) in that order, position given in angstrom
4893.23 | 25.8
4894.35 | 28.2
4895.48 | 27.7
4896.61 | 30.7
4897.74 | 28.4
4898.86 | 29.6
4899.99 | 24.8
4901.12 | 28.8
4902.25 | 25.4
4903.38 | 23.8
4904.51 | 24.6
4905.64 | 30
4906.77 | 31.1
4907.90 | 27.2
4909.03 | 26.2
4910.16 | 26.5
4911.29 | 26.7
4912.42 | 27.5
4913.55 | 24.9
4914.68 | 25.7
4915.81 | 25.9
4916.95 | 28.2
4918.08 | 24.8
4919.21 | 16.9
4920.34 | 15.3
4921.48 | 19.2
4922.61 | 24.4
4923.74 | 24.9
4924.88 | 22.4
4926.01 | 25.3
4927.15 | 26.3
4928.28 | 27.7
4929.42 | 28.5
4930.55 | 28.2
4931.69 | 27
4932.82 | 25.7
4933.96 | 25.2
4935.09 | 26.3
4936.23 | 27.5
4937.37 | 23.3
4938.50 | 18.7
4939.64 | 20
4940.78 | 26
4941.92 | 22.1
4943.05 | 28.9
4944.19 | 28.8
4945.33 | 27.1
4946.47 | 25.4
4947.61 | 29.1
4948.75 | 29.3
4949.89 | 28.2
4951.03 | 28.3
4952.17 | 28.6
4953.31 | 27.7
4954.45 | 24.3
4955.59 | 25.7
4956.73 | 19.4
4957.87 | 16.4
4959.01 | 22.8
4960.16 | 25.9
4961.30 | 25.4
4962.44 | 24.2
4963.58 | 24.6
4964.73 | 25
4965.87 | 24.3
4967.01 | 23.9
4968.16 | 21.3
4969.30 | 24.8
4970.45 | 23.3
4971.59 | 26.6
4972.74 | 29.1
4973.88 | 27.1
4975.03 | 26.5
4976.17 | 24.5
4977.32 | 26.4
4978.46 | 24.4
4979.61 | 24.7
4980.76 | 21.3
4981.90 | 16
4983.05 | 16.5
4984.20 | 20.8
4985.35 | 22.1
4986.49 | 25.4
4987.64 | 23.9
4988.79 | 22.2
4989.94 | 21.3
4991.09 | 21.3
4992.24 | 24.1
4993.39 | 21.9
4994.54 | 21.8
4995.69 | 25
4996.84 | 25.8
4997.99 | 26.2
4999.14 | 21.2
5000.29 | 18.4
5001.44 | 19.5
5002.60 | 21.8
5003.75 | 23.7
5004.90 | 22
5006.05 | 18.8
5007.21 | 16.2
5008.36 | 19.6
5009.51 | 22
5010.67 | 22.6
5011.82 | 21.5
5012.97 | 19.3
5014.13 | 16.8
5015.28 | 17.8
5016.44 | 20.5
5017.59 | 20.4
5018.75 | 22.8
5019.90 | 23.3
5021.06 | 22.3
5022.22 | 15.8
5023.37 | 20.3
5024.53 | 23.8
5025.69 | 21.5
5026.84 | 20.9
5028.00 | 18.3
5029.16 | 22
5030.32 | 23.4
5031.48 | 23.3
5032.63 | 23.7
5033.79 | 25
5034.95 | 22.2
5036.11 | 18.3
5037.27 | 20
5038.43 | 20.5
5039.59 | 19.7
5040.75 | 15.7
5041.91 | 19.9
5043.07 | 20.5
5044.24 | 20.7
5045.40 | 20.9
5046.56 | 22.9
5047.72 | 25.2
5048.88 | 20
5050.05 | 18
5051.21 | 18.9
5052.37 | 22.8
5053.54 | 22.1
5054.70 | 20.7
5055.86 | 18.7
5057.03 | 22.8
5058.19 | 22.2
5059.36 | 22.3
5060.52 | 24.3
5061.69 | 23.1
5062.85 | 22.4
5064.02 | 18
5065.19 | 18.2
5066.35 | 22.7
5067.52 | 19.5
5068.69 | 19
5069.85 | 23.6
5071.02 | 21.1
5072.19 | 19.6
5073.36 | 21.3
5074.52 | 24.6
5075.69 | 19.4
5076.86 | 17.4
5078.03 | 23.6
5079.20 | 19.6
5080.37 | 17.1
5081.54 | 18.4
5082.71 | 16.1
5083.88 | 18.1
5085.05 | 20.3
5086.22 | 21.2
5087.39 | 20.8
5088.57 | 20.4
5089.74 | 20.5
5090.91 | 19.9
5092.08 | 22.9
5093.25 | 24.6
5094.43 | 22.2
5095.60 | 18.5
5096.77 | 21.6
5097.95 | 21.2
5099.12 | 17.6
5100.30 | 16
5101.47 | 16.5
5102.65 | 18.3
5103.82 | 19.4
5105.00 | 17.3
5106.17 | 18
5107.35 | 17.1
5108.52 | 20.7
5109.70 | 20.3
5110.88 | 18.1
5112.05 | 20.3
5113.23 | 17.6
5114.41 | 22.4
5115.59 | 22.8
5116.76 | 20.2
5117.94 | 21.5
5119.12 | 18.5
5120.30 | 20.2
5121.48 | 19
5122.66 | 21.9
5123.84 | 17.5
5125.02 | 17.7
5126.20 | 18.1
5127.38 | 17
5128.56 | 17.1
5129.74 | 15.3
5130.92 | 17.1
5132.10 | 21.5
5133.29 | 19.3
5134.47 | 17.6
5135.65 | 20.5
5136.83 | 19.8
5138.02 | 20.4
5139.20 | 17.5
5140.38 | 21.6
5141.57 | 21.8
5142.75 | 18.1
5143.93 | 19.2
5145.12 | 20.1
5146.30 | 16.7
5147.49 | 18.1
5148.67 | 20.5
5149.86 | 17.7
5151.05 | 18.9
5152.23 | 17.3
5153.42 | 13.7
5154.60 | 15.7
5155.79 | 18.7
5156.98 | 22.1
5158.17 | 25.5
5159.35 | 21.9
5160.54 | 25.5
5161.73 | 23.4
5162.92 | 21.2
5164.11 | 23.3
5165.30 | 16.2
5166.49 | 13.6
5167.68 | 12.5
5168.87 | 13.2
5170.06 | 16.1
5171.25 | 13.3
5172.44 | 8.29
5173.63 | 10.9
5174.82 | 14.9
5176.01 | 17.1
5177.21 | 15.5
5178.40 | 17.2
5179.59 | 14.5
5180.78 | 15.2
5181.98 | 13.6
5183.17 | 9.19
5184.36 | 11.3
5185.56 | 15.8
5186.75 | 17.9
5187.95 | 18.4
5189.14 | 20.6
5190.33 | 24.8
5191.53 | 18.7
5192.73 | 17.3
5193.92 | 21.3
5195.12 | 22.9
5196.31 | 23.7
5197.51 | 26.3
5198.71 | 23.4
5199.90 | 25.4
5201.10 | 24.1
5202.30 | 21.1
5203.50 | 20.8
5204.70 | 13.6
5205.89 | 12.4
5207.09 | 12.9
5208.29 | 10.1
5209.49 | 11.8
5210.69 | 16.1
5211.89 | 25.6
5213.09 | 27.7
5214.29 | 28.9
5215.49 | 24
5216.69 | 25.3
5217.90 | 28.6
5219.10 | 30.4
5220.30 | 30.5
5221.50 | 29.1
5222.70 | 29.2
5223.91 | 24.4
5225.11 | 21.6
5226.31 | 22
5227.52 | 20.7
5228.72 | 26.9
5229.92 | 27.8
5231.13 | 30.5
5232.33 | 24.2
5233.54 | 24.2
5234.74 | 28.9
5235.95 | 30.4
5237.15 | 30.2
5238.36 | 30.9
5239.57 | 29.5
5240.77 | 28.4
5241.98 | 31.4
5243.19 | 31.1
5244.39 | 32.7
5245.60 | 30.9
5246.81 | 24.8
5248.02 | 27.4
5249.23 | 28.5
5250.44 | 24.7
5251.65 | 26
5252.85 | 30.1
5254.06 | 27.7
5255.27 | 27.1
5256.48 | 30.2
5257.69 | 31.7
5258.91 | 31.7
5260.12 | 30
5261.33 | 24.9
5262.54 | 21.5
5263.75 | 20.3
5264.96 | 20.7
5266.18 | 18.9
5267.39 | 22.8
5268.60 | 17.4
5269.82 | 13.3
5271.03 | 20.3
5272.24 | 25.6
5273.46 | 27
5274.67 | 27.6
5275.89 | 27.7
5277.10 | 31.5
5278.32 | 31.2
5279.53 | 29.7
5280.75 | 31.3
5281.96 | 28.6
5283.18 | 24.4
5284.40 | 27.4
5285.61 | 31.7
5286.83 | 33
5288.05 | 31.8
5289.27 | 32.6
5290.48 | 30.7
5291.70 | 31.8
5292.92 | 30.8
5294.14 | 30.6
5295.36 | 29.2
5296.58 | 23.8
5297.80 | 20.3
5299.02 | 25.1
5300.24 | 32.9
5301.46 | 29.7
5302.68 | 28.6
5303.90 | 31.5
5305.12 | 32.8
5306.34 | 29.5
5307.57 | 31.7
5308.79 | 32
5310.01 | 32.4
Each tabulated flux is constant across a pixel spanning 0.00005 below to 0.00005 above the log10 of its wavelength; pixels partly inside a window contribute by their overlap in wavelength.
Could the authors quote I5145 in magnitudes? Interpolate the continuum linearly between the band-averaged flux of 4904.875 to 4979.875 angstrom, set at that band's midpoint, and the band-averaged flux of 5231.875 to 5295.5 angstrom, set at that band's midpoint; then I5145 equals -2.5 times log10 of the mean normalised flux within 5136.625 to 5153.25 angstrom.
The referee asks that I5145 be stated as 0.37 mag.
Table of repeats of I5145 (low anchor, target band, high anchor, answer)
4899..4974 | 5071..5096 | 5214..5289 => 0.273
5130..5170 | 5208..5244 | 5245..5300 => -0.093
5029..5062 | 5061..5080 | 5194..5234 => 0.042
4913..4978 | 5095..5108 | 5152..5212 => 0.104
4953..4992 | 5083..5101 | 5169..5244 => 0.113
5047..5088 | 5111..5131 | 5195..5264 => 0.166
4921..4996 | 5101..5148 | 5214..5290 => 0.338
